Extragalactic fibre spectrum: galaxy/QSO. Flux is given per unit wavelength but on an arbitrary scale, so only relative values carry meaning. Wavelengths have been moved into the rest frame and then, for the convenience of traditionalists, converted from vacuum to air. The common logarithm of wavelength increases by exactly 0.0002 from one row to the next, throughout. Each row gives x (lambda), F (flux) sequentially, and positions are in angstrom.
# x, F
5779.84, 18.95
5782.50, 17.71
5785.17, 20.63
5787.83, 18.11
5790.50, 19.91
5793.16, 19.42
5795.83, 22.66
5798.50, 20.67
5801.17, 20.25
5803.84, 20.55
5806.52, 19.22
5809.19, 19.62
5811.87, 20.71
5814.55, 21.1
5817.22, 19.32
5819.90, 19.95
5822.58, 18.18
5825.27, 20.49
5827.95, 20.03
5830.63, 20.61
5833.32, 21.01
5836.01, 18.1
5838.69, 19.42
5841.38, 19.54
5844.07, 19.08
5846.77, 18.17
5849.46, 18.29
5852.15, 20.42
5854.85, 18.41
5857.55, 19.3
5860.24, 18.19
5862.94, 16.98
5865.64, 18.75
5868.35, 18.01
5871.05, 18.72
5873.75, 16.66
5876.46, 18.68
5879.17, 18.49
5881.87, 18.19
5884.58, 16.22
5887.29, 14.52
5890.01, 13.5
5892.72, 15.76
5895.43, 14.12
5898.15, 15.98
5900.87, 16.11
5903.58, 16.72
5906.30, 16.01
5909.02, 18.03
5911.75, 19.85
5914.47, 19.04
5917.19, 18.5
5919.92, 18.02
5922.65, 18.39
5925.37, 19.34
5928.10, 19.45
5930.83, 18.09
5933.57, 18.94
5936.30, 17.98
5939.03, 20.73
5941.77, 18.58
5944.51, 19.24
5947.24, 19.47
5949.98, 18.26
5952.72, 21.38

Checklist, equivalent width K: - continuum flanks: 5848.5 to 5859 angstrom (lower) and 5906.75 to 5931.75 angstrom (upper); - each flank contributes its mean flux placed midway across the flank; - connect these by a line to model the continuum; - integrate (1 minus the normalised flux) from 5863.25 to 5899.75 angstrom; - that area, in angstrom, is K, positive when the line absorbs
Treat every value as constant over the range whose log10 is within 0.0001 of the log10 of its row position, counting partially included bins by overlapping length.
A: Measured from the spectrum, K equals 4.2 angstrom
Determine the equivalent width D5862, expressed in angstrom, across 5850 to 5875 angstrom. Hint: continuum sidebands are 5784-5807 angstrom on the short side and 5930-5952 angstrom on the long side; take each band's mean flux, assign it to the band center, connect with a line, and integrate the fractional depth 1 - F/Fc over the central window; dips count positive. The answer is 1.6 angstrom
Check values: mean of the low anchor 20.2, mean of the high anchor 19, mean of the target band 18.4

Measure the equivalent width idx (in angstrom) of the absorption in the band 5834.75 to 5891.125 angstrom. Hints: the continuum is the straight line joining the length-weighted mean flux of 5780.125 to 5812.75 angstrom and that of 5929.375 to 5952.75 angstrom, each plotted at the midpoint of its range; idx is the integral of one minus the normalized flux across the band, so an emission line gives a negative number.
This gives 4.4 angstrom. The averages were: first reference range 19.9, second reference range 19.1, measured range 18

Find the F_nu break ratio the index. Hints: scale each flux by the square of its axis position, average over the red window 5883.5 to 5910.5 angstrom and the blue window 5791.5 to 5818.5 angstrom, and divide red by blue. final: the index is 0.80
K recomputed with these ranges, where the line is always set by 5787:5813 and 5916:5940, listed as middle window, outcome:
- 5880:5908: 4.9 angstrom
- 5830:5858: 0.6 angstrom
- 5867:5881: 0.9 angstrom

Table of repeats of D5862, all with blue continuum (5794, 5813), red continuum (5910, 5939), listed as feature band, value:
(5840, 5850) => 0.6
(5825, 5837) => 0.0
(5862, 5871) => 0.7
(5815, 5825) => 0.4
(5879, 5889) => 1.5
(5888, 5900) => 2.7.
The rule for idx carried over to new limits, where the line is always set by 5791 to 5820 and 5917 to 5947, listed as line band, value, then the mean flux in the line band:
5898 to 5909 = 1.58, 16.5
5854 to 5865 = 0.82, 18.3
